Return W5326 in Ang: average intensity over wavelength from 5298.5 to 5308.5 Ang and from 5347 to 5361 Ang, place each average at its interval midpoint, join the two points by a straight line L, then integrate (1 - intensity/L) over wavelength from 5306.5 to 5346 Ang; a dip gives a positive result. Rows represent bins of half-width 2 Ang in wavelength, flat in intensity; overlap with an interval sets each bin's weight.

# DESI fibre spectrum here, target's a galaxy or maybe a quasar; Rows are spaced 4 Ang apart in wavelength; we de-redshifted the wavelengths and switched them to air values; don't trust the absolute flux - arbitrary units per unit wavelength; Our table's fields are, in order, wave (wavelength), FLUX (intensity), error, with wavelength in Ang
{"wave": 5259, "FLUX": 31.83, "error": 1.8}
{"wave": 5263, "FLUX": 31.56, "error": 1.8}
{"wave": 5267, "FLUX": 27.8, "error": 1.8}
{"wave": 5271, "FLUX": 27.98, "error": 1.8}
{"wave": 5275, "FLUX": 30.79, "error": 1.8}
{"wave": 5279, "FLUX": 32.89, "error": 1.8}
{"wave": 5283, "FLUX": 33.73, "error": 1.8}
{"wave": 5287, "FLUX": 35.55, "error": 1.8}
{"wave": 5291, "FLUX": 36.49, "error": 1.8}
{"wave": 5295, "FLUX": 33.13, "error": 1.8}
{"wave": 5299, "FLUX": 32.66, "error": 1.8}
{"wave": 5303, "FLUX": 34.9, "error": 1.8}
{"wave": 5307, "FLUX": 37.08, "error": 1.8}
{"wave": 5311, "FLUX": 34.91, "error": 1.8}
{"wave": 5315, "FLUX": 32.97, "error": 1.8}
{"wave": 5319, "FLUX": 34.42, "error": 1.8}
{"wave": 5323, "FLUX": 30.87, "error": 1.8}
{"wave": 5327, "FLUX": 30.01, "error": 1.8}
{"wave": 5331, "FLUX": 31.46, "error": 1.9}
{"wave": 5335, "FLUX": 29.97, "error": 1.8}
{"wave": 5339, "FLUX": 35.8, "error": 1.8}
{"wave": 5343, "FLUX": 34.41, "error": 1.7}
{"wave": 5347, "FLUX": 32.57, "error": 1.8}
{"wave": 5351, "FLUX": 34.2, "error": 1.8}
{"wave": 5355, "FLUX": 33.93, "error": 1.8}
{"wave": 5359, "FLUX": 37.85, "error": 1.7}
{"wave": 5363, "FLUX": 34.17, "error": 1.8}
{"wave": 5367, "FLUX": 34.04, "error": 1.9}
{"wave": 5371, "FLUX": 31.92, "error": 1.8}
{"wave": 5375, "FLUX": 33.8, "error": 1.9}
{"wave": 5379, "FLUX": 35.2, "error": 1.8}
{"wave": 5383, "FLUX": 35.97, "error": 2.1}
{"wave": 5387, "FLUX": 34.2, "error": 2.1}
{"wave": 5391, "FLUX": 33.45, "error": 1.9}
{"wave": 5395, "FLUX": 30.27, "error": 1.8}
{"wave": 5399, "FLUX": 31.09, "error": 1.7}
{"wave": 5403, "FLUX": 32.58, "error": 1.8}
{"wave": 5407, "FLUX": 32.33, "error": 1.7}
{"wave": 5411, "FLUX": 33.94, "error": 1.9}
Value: 2.3 Ang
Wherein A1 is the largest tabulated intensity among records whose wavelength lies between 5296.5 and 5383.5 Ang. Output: 37.85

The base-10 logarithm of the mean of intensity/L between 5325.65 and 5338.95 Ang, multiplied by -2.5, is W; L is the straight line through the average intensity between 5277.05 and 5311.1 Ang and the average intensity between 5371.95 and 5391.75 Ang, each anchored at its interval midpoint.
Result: 0.11 mag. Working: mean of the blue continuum 34.6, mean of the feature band 31.3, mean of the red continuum 34.5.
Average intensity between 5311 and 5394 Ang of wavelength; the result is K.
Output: 33.6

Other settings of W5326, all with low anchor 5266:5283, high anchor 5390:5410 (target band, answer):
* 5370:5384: -1.1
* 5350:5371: -2.1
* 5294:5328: -2.9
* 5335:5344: -0.8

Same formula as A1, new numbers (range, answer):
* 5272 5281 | 32.89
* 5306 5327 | 37.08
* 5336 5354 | 35.8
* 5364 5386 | 35.97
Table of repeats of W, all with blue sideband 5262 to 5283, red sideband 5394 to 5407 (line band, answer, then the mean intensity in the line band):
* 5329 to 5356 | -0.07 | 33.2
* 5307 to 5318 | -0.12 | 34.6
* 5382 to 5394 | -0.09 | 34.1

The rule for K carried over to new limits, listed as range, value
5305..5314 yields 35.7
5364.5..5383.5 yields 34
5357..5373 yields 34.5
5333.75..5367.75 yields 34.2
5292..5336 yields 33.1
